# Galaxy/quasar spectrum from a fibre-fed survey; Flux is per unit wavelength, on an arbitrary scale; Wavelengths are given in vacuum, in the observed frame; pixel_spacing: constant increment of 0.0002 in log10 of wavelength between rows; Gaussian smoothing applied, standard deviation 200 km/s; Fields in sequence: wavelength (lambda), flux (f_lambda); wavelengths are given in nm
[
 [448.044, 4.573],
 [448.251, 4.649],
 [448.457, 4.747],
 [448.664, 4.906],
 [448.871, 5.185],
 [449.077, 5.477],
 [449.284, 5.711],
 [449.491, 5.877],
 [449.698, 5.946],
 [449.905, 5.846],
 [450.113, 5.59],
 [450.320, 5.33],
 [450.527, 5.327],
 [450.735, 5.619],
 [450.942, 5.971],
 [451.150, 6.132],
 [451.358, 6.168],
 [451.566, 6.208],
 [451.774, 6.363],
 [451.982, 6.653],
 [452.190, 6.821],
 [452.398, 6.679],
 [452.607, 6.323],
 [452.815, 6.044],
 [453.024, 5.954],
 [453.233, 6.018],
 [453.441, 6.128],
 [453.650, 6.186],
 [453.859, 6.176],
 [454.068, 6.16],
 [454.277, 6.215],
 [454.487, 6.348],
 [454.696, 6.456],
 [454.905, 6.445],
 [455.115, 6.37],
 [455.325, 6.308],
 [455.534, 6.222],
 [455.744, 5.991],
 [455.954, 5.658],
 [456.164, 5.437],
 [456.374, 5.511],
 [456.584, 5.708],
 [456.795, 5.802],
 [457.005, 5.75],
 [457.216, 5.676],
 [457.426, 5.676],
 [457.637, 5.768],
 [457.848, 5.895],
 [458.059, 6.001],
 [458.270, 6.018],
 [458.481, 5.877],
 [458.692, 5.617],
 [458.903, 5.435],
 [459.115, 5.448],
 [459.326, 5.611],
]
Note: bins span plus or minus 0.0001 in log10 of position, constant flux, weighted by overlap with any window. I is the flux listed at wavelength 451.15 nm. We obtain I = 6.132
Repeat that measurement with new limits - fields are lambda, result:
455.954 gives 5.658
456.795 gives 5.802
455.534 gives 6.222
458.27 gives 6.018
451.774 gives 6.363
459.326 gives 5.611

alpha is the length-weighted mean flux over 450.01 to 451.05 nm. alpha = 5.57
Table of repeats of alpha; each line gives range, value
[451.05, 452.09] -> 6.31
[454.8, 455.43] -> 6.38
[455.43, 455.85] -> 6.1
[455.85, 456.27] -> 5.55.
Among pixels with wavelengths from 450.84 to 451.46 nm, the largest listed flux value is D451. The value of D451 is 6.168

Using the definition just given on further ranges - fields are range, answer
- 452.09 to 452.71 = 6.821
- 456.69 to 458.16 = 6.001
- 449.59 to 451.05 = 5.971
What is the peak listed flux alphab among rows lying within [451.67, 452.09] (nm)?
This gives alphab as 6.653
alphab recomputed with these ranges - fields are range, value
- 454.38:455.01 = 6.456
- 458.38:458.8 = 5.877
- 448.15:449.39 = 5.711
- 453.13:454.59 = 6.348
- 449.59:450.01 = 5.946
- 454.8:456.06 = 6.445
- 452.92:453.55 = 6.128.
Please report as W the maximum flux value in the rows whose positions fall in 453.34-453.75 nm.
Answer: 6.186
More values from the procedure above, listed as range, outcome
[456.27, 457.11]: 5.802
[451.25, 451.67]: 6.208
